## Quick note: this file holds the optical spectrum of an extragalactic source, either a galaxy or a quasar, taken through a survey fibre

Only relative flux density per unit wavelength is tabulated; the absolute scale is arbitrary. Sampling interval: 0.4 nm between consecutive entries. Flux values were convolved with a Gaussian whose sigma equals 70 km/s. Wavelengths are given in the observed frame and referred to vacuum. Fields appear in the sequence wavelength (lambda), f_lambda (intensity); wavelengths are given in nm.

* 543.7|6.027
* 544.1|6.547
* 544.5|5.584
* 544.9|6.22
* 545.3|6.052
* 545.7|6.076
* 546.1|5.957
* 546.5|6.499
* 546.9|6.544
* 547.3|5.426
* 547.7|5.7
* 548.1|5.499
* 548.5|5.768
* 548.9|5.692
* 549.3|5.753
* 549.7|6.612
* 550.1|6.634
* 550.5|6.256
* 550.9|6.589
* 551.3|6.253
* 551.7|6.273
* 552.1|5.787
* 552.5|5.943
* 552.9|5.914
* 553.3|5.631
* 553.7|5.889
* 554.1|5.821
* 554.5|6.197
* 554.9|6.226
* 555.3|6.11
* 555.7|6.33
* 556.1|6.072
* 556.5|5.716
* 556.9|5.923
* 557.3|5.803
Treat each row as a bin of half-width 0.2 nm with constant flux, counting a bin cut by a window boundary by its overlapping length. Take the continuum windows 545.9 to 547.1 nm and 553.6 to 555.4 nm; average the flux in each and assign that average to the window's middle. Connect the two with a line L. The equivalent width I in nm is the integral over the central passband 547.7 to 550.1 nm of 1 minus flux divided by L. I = 0.13 nm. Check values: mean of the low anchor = 6.33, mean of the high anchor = 6.05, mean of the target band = 5.92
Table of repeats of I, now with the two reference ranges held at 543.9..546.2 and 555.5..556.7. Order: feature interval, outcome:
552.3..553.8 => 0.052 nm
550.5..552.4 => -0.050 nm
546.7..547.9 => 0.036 nm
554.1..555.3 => -0.017 nm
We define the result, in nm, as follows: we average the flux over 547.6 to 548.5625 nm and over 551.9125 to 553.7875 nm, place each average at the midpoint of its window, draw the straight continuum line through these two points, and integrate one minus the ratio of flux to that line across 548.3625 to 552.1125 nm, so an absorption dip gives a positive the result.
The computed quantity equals -0.30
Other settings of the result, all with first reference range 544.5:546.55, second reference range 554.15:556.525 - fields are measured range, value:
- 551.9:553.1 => 0.045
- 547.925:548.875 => 0.069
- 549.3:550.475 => -0.062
